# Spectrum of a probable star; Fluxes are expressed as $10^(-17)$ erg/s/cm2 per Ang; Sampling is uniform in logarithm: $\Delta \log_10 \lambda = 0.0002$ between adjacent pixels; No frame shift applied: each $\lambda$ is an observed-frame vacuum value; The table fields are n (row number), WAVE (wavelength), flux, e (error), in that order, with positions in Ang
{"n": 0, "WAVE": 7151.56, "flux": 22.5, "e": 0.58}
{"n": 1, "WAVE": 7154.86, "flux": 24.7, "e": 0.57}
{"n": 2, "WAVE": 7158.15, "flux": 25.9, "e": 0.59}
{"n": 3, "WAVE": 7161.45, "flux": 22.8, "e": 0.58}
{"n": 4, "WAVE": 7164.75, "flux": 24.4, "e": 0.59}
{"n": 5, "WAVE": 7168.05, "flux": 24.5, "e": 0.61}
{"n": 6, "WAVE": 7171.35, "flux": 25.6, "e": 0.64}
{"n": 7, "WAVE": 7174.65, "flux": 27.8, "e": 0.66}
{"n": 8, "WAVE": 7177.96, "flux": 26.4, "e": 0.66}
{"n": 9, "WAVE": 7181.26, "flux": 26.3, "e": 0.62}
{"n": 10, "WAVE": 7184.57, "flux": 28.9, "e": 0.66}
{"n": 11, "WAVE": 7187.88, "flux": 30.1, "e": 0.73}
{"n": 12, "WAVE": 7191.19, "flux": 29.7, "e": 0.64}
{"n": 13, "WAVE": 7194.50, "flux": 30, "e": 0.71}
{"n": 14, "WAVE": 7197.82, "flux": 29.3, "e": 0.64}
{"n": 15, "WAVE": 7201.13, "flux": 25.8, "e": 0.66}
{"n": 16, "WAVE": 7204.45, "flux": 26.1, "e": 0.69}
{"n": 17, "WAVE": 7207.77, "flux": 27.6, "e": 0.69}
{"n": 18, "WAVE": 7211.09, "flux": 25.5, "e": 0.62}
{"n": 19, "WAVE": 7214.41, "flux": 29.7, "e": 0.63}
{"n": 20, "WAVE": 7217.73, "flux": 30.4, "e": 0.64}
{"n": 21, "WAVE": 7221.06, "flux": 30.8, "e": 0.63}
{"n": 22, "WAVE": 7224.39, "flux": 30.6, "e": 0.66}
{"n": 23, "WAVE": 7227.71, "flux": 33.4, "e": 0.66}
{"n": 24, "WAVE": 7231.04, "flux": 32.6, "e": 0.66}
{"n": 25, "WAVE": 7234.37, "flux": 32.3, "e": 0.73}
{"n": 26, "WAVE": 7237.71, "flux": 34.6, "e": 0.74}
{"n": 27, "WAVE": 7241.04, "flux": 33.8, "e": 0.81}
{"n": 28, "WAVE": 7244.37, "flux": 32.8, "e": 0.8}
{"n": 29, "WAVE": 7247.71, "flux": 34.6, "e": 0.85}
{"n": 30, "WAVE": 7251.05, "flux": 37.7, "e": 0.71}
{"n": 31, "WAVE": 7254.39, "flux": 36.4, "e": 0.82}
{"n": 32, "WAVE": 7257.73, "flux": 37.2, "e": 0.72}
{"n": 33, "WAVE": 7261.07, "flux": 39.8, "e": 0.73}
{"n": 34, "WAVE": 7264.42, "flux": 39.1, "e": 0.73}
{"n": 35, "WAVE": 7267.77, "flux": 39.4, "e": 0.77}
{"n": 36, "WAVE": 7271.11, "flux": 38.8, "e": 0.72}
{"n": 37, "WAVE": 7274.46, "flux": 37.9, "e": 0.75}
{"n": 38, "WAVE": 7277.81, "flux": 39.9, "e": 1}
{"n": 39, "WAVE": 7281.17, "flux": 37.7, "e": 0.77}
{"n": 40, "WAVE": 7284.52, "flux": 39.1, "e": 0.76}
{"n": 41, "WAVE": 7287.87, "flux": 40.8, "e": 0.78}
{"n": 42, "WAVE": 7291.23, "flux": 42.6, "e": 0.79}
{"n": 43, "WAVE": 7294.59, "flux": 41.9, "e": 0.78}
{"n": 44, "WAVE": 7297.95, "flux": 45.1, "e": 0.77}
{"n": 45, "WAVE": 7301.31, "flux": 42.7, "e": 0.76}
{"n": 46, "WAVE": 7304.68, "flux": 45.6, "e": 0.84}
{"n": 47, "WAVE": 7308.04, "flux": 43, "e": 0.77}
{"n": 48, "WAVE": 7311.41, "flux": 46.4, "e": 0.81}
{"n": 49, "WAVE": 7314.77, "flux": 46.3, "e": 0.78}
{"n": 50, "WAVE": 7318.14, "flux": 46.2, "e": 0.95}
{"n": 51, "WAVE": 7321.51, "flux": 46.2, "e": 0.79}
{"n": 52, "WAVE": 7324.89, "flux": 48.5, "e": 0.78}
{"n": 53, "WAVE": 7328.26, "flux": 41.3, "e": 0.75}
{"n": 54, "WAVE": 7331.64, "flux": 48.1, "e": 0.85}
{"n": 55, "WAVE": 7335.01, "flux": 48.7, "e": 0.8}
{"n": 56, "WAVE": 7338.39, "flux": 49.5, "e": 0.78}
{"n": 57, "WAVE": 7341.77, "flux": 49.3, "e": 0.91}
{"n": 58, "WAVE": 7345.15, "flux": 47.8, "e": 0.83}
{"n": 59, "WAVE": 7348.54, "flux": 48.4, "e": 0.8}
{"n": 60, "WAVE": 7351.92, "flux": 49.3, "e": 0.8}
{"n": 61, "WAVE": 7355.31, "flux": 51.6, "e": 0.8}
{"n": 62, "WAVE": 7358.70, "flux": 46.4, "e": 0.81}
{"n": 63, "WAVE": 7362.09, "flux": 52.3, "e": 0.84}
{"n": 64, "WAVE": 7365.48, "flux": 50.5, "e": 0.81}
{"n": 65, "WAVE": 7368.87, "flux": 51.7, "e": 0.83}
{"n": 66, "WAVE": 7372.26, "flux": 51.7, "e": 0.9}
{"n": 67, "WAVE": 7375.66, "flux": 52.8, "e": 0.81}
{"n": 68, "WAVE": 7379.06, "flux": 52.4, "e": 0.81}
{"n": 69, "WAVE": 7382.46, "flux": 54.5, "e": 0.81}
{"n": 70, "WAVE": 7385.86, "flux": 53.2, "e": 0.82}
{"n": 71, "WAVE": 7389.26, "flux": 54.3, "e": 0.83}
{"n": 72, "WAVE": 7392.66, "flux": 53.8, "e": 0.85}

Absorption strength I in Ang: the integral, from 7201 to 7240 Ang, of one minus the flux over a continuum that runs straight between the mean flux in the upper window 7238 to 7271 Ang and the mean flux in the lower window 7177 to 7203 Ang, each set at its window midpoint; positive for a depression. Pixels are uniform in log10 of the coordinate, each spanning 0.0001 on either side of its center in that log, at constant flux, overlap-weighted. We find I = 2.67 Ang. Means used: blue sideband 28.3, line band 30.2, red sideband 36.8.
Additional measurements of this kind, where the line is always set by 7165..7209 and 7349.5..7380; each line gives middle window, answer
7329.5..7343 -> -0.4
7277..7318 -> -0.7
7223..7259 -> 0.4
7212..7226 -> 0.7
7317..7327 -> -0.3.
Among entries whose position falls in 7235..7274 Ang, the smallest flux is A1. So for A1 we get 32.8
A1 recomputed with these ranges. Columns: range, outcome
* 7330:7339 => 48.1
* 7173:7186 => 26.3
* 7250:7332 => 36.4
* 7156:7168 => 22.8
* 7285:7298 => 40.8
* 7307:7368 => 41.3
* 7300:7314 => 42.7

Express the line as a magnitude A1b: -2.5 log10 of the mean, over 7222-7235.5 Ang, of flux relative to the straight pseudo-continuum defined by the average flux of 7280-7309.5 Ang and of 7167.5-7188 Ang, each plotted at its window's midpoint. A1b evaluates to 0.05 mag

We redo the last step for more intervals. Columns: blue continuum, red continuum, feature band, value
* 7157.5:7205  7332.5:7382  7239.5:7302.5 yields 0.002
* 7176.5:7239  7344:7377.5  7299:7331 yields -0.029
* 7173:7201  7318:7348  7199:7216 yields 0.153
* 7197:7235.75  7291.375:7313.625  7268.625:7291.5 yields 0.025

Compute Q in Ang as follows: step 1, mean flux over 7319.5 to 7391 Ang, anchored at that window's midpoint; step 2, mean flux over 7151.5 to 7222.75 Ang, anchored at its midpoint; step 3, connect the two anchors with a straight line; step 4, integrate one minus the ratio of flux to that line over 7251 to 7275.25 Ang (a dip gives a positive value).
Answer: -0.6 Ang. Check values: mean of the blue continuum 27.1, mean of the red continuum 49.9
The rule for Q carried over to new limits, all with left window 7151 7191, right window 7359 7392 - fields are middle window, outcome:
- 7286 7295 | 0.0 Ang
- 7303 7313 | -0.3 Ang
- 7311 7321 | -0.3 Ang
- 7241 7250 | 0.4 Ang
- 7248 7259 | 0.0 Ang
